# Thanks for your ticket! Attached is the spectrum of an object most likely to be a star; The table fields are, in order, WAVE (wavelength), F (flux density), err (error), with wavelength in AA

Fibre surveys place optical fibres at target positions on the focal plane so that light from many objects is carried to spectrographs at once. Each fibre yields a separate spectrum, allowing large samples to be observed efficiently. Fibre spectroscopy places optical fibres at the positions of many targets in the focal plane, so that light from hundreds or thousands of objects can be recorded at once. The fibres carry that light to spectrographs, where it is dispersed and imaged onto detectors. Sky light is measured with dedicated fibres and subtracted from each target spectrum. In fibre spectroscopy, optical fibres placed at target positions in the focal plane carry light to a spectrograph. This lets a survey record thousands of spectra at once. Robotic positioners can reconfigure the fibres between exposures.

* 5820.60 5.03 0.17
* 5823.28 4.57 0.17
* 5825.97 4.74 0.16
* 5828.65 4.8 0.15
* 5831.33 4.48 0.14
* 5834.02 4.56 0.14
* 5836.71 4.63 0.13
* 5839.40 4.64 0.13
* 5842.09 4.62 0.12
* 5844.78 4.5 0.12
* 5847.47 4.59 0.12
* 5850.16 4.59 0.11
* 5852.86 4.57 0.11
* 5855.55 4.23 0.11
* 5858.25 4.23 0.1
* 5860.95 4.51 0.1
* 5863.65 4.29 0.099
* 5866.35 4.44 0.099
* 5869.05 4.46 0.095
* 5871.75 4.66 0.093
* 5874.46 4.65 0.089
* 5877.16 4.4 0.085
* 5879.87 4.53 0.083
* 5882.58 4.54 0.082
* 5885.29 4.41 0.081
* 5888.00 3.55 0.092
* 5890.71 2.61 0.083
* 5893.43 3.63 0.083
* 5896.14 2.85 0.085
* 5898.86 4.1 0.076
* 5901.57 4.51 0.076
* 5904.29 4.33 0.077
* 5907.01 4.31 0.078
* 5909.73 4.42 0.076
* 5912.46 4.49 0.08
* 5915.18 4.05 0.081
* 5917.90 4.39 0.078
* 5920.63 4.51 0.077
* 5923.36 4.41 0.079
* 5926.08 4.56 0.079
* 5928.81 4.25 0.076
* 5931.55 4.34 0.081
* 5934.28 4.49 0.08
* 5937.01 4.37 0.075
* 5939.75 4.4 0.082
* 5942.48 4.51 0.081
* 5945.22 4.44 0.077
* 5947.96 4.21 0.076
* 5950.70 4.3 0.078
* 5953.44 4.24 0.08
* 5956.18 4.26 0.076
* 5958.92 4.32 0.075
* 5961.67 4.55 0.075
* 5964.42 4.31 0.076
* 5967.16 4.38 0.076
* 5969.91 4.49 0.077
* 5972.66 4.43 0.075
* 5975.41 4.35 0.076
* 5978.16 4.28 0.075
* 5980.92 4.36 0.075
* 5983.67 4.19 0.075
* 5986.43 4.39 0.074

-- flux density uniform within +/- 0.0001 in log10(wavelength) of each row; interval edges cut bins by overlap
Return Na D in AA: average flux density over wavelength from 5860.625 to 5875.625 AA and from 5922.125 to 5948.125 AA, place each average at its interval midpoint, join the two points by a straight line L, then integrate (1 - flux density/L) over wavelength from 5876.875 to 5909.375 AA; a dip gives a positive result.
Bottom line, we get 3.5 AA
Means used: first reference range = 4.5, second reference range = 4.41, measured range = 3.98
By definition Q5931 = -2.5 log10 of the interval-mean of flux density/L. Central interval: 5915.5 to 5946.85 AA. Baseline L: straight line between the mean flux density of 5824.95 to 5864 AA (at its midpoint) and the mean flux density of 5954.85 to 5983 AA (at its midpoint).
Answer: 0.00 mag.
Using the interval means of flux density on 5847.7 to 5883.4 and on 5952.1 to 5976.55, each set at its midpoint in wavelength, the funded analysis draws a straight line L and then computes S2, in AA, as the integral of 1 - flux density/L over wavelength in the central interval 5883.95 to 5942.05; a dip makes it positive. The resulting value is 3.60 AA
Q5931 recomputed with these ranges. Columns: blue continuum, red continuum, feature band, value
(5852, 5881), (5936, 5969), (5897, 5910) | 0.04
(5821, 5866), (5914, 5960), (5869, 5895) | 0.09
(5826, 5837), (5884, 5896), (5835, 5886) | -0.12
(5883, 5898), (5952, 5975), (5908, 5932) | -0.14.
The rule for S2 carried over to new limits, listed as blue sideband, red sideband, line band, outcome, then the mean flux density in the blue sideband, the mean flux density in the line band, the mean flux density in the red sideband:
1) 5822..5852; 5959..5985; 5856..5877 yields 0.5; 4.61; 4.45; 4.37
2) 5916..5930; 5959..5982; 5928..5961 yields 0.4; 4.41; 4.35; 4.39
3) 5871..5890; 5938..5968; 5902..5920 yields 0.0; 4.32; 4.35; 4.36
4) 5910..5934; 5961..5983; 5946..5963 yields 0.3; 4.38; 4.32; 4.38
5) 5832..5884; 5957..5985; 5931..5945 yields -0.1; 4.51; 4.43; 4.36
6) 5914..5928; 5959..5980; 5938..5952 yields 0.1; 4.38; 4.37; 4.39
